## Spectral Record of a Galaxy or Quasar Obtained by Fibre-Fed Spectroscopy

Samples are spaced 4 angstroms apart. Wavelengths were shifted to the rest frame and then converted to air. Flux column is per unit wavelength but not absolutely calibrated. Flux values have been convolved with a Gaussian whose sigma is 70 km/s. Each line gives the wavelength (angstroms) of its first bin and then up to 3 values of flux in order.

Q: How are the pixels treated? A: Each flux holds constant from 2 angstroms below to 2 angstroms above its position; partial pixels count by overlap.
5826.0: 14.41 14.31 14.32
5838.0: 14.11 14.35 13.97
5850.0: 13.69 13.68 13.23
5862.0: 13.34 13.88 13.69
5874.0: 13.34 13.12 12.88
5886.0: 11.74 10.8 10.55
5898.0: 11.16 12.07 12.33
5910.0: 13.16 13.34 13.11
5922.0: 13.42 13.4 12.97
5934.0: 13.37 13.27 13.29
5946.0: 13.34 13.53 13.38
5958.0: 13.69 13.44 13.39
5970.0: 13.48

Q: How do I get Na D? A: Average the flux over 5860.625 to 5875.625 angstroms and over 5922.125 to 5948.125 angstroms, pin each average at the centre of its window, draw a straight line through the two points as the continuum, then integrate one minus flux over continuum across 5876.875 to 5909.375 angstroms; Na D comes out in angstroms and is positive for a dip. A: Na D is 3.9 angstroms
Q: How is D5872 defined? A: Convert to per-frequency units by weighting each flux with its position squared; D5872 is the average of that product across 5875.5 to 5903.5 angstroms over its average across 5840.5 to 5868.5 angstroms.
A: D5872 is 0.87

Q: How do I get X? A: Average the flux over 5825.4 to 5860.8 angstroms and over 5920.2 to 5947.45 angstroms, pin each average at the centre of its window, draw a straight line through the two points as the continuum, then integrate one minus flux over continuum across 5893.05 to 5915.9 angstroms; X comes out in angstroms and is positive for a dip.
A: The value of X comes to 2.3 angstroms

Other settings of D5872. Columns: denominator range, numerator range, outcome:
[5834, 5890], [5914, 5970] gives 1.02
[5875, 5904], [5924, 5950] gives 1.14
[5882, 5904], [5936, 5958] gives 1.20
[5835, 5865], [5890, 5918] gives 0.89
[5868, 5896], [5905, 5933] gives 1.08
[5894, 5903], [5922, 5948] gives 1.19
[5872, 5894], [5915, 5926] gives 1.10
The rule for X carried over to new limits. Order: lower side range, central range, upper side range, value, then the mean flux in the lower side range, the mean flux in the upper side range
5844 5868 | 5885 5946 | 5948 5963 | 4.4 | 13.6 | 13.5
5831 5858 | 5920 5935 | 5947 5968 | 0.4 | 14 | 13.5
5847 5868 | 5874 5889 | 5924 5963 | 1.1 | 13.6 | 13.4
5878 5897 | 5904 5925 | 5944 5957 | -1.1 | 11.6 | 13.4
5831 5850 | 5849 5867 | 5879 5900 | -0.5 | 14.1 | 11.5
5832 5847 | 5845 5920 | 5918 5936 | 5.3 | 14.2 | 13.3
